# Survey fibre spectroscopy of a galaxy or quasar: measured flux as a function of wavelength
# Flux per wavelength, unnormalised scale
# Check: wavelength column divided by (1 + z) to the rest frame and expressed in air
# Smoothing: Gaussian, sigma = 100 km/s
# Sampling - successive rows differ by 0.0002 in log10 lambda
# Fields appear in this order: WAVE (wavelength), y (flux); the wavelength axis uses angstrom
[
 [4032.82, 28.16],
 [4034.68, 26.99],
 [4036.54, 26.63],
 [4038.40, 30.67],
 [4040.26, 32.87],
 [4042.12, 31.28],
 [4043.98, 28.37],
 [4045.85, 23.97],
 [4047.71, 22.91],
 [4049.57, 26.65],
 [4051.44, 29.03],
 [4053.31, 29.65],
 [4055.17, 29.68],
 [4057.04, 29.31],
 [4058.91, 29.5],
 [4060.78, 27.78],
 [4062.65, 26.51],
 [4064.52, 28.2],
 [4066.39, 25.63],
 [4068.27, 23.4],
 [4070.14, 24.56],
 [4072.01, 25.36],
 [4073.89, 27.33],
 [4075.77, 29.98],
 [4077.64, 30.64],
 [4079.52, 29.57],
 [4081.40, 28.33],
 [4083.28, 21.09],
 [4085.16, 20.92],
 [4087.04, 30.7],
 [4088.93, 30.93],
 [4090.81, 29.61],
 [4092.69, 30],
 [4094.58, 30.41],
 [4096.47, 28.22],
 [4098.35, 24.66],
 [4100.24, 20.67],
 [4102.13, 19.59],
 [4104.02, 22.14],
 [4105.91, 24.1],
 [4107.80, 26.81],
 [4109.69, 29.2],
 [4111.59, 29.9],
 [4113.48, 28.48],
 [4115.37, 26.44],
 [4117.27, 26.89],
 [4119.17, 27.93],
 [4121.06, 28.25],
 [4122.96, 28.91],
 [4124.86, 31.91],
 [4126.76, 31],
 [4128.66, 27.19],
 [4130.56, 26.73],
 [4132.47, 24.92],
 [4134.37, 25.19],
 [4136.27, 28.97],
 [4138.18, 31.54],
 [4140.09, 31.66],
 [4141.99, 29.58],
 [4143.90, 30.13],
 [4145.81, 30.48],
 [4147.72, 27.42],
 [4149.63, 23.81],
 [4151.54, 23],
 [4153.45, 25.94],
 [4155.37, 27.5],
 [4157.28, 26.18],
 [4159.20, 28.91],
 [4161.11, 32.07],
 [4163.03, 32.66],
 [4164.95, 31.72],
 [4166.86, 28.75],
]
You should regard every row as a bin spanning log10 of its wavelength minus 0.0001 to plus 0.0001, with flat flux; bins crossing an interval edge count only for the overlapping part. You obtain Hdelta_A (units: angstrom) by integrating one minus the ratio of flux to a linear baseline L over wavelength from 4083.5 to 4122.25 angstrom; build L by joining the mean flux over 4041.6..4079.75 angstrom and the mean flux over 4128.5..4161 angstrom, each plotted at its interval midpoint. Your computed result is 1.29 angstrom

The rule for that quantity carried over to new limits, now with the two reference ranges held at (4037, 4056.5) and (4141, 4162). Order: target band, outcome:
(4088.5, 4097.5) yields -0.50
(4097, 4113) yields 1.83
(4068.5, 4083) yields 0.43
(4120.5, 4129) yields -0.53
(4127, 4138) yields 0.25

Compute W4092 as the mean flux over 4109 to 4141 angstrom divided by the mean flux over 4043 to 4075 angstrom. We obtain 1.1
